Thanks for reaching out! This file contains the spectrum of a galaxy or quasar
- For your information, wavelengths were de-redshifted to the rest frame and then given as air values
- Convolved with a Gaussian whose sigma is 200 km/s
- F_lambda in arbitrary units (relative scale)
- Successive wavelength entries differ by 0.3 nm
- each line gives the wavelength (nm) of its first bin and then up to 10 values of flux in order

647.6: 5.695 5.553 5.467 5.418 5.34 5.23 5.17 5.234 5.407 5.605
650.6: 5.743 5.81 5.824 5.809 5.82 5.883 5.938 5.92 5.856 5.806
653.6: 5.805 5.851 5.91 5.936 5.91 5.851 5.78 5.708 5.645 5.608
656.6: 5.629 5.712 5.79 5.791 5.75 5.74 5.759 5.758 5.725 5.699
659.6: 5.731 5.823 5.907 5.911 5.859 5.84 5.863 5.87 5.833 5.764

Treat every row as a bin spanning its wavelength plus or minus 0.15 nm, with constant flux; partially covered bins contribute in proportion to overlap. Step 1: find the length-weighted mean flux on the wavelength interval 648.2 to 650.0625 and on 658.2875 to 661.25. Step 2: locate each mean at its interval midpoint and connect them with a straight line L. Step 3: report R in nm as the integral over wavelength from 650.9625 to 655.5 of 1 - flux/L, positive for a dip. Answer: -0.30 nm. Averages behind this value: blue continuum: 5.31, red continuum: 5.8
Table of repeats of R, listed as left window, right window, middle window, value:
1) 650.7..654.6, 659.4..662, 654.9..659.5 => 0.09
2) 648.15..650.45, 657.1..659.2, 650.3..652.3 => -0.13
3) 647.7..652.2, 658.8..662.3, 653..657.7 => -0.08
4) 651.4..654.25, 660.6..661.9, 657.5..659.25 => 0.03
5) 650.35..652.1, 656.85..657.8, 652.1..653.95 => -0.02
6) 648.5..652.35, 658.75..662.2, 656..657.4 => 0.01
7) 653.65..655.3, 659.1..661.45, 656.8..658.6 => 0.03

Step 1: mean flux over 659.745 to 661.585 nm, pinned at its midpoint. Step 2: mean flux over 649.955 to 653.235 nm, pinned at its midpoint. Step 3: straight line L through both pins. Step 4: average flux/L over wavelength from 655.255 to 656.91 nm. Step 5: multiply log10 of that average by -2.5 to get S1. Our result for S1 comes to 0.03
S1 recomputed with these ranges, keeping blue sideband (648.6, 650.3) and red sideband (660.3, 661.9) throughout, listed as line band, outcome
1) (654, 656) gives -0.05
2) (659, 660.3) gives 0.00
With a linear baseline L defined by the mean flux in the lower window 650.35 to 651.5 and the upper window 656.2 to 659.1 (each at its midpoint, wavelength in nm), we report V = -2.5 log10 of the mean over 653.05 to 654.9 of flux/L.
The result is -0.02 mag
